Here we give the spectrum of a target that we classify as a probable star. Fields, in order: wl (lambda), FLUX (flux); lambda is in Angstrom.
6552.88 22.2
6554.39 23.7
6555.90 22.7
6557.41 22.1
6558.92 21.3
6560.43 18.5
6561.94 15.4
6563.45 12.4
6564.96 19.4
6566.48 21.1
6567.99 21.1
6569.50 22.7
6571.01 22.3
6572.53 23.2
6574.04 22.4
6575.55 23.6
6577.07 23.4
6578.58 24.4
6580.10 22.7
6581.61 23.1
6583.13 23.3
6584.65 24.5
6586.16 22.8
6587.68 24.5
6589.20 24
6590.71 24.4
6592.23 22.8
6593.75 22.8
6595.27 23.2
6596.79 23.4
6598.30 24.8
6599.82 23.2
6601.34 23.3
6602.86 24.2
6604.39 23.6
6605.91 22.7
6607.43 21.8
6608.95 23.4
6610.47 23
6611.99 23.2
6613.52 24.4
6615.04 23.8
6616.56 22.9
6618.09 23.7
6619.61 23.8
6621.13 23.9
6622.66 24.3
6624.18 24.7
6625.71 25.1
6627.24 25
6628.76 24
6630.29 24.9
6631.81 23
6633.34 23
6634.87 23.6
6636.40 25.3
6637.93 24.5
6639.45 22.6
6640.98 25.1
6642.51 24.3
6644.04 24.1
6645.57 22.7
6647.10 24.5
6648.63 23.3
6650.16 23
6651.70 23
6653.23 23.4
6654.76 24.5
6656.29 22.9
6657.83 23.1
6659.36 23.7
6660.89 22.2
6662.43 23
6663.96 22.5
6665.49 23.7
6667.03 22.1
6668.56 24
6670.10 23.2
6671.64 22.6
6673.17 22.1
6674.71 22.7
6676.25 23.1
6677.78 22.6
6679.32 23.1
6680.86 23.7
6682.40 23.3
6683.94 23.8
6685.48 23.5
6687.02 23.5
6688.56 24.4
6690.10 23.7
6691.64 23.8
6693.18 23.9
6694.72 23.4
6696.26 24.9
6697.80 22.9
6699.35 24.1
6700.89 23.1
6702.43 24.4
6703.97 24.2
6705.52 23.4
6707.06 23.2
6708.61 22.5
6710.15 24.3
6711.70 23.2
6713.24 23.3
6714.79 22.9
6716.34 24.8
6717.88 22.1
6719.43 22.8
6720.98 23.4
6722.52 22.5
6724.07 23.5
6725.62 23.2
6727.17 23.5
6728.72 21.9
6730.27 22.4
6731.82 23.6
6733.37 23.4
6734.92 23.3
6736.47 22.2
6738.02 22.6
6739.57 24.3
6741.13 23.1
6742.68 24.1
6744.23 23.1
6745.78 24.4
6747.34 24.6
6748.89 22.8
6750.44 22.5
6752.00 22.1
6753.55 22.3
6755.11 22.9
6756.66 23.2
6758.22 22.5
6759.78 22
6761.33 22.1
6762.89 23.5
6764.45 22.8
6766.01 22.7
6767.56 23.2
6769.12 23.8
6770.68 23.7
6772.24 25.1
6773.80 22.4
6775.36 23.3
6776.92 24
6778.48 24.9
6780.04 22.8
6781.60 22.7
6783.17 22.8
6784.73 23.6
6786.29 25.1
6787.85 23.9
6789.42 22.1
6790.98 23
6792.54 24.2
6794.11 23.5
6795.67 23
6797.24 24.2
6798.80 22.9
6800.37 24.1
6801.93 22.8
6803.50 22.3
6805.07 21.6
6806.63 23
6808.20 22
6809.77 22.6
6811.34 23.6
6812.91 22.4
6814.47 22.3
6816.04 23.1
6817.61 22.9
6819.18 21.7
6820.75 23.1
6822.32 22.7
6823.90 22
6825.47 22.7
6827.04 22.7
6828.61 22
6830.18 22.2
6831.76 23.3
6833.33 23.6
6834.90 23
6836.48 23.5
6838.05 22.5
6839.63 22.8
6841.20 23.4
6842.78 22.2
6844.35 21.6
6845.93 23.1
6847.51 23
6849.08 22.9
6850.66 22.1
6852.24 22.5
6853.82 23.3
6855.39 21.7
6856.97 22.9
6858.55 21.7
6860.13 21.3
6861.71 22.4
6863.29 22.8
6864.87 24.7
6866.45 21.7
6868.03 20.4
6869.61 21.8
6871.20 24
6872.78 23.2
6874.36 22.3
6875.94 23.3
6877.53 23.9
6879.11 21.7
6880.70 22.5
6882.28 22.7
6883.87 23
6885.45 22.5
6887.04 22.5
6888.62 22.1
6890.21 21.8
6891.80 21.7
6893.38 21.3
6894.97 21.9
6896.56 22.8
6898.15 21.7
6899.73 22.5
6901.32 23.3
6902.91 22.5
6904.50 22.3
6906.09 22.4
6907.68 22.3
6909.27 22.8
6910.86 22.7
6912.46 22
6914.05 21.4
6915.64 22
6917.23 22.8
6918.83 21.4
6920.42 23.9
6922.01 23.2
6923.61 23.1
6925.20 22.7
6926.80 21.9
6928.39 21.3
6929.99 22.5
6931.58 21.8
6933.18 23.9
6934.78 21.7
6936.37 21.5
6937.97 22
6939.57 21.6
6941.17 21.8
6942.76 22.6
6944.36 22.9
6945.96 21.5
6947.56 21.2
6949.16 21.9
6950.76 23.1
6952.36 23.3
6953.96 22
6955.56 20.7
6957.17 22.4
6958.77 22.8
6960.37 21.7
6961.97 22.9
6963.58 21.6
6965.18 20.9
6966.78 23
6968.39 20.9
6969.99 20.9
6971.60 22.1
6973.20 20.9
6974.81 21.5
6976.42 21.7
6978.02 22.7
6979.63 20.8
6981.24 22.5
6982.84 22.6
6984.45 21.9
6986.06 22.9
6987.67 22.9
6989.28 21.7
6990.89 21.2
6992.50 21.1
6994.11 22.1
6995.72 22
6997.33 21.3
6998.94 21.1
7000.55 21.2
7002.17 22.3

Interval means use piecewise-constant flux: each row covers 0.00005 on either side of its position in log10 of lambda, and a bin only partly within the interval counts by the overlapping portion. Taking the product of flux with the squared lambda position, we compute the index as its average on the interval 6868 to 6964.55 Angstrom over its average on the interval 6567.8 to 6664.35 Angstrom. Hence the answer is 1.04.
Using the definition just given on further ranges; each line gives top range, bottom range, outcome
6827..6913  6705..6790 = 1.01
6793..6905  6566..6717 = 1.02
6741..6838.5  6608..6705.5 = 1.02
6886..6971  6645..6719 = 1.02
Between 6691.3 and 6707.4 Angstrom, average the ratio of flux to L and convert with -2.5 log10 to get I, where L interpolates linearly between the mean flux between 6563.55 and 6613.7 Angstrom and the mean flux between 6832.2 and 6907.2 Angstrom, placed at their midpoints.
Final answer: -0.05 mag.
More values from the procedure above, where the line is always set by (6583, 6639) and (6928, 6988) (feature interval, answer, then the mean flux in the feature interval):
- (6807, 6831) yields 0.01 mag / 22.5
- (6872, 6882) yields -0.02 mag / 22.8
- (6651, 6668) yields 0.02 mag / 23.1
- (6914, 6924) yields -0.02 mag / 22.6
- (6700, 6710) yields -0.01 mag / 23.5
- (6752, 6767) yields 0.02 mag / 22.7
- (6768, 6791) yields -0.03 mag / 23.6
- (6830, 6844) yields -0.01 mag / 22.9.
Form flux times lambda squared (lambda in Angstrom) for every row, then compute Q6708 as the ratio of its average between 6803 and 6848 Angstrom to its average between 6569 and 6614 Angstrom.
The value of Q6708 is 1.04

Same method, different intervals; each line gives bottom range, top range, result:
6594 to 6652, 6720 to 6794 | 1.02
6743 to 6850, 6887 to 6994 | 1.00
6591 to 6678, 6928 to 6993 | 1.03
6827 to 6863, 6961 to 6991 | 1.01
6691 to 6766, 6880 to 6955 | 1.02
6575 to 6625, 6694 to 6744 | 1.03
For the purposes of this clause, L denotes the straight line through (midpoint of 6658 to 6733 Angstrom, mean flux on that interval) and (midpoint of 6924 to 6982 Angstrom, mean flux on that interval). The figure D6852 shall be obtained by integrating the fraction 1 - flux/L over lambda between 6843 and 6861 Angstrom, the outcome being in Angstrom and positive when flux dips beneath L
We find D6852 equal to 0.1 Angstrom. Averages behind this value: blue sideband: 23.3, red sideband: 22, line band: 22.4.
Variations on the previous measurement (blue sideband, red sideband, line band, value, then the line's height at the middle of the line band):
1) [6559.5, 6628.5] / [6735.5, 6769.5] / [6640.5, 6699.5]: -1.3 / 22.9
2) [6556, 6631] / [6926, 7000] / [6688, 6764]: -2.6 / 22.5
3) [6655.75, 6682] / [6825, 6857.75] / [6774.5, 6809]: -0.7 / 22.8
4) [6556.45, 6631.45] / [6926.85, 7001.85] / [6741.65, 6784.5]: -1.5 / 22.4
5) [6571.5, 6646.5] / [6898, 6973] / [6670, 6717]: -0.4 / 23.3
